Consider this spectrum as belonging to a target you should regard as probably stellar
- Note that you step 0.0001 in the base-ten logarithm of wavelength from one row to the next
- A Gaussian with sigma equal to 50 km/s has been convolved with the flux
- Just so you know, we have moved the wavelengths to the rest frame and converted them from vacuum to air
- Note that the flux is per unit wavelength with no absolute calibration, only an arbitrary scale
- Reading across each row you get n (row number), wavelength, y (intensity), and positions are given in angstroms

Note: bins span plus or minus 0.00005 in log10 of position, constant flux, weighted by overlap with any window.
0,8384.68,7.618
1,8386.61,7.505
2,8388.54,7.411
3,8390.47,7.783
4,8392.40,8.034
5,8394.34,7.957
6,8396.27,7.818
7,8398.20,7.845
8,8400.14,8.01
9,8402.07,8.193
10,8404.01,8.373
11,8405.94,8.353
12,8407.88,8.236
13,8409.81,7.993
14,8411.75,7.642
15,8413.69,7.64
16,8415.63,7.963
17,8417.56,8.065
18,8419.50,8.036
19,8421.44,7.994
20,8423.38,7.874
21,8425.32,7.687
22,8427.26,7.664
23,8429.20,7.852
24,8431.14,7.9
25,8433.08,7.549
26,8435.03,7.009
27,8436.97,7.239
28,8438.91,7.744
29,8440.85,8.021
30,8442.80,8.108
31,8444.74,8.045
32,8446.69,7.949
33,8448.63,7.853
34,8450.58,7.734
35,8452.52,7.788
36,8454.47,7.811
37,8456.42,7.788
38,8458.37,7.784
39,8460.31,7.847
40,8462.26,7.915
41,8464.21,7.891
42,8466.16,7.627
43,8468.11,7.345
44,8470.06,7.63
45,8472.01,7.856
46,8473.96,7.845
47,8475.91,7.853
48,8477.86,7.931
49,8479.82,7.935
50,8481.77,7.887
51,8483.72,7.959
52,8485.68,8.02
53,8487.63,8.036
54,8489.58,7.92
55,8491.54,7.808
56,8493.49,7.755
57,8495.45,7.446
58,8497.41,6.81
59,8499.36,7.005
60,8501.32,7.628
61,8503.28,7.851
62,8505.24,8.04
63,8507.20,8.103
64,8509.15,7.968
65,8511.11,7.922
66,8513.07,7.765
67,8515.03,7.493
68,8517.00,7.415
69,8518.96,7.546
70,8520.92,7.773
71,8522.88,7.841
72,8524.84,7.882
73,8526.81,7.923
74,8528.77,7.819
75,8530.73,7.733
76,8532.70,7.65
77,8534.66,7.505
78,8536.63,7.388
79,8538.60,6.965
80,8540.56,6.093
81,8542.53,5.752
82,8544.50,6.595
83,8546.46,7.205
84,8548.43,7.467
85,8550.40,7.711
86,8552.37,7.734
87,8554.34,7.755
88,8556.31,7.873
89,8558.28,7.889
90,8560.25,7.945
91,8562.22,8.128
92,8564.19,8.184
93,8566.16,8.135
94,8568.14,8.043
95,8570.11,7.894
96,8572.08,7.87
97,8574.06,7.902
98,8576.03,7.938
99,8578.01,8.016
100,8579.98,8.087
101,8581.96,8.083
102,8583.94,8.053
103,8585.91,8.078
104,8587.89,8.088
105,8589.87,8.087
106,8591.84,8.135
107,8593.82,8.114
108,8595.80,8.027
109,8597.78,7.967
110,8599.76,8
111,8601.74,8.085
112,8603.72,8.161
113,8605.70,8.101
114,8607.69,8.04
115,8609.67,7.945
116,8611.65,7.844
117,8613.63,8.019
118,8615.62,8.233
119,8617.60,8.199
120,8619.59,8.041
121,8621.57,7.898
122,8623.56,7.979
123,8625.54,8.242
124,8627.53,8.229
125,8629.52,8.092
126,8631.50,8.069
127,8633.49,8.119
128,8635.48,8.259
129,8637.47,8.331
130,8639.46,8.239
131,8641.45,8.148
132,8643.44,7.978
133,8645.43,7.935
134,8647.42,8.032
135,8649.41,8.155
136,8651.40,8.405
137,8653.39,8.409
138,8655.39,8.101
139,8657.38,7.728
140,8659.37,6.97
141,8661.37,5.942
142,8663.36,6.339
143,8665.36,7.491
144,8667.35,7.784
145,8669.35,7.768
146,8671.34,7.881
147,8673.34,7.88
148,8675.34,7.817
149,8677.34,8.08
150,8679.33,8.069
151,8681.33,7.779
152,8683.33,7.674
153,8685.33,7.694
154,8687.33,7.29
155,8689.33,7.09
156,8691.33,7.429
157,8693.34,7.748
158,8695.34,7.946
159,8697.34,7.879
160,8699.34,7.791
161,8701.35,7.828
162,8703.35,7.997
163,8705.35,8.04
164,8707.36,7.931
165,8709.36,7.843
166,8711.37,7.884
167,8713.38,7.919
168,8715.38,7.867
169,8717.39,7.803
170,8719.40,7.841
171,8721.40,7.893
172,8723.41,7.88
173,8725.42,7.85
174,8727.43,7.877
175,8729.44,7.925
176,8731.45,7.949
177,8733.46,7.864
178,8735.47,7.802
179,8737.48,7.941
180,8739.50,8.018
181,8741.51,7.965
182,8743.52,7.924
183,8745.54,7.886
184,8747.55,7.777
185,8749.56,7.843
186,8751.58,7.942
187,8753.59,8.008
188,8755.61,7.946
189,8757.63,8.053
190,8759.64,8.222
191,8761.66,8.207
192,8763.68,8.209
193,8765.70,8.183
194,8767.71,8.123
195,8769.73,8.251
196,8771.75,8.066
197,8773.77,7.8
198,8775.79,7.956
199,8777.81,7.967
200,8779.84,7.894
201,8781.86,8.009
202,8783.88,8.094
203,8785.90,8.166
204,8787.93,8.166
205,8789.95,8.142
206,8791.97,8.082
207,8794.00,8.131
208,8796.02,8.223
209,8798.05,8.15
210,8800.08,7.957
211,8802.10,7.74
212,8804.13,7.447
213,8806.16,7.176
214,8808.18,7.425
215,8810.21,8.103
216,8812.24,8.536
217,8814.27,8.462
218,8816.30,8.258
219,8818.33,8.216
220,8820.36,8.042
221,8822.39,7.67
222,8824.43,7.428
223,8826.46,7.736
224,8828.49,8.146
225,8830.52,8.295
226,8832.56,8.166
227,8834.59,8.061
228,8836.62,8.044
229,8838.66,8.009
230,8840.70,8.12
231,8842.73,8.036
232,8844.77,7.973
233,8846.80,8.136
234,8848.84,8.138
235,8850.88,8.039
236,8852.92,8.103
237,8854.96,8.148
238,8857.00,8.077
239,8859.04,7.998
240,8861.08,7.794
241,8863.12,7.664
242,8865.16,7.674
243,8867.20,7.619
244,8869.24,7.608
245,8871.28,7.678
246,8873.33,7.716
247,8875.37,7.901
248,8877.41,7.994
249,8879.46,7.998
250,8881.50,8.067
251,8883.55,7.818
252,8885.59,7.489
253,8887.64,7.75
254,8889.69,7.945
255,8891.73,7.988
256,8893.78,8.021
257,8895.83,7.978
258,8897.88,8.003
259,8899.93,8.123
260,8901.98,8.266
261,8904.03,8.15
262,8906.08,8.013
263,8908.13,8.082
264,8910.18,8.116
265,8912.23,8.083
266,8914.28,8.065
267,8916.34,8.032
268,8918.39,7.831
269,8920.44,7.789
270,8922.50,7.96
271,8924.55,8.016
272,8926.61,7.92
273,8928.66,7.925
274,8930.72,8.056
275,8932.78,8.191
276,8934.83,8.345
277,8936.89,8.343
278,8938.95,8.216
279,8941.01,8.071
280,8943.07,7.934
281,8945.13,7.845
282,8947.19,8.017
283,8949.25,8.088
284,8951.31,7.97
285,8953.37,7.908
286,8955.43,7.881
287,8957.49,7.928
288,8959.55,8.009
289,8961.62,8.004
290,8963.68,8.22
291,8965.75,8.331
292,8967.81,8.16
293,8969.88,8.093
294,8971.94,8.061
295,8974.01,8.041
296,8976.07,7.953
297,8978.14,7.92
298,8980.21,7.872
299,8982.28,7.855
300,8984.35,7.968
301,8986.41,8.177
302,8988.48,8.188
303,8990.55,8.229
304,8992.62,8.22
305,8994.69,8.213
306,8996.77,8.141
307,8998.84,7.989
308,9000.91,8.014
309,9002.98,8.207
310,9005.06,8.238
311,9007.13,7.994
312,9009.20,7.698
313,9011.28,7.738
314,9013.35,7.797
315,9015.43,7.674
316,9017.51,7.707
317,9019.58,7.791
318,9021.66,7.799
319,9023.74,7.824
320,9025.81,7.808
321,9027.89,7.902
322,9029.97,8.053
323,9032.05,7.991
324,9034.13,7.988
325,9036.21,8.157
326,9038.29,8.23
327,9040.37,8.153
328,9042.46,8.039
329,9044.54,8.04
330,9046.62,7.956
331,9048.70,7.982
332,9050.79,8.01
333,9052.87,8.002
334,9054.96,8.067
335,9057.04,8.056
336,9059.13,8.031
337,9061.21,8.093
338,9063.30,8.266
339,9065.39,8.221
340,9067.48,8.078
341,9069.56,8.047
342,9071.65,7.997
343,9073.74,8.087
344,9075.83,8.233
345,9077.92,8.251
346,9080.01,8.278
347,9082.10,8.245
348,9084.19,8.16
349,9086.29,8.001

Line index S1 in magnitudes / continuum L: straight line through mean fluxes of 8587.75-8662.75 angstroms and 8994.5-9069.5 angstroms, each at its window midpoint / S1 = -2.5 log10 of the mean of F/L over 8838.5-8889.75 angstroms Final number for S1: 0.01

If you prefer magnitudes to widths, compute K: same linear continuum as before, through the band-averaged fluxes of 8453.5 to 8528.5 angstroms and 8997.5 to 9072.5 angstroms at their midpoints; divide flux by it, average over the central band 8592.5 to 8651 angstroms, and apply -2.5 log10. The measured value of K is -0.04 mag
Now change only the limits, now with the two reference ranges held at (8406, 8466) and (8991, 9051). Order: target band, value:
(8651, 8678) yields 0.04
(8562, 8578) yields -0.02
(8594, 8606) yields -0.03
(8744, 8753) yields 0.00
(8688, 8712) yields 0.02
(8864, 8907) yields 0.01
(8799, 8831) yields 0.00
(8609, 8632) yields -0.03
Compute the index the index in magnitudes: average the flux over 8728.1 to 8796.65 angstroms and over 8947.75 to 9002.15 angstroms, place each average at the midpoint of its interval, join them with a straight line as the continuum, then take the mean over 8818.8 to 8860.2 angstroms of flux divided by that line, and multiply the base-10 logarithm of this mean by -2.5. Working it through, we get 0.002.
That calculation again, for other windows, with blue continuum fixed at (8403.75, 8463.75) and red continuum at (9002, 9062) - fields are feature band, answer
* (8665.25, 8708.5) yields 0.017 mag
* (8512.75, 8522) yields 0.039 mag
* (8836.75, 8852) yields -0.018 mag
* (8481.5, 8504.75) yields 0.025 mag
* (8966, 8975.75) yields -0.020 mag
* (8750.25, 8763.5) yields -0.021 mag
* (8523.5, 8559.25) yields 0.068 mag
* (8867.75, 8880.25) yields 0.018 mag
